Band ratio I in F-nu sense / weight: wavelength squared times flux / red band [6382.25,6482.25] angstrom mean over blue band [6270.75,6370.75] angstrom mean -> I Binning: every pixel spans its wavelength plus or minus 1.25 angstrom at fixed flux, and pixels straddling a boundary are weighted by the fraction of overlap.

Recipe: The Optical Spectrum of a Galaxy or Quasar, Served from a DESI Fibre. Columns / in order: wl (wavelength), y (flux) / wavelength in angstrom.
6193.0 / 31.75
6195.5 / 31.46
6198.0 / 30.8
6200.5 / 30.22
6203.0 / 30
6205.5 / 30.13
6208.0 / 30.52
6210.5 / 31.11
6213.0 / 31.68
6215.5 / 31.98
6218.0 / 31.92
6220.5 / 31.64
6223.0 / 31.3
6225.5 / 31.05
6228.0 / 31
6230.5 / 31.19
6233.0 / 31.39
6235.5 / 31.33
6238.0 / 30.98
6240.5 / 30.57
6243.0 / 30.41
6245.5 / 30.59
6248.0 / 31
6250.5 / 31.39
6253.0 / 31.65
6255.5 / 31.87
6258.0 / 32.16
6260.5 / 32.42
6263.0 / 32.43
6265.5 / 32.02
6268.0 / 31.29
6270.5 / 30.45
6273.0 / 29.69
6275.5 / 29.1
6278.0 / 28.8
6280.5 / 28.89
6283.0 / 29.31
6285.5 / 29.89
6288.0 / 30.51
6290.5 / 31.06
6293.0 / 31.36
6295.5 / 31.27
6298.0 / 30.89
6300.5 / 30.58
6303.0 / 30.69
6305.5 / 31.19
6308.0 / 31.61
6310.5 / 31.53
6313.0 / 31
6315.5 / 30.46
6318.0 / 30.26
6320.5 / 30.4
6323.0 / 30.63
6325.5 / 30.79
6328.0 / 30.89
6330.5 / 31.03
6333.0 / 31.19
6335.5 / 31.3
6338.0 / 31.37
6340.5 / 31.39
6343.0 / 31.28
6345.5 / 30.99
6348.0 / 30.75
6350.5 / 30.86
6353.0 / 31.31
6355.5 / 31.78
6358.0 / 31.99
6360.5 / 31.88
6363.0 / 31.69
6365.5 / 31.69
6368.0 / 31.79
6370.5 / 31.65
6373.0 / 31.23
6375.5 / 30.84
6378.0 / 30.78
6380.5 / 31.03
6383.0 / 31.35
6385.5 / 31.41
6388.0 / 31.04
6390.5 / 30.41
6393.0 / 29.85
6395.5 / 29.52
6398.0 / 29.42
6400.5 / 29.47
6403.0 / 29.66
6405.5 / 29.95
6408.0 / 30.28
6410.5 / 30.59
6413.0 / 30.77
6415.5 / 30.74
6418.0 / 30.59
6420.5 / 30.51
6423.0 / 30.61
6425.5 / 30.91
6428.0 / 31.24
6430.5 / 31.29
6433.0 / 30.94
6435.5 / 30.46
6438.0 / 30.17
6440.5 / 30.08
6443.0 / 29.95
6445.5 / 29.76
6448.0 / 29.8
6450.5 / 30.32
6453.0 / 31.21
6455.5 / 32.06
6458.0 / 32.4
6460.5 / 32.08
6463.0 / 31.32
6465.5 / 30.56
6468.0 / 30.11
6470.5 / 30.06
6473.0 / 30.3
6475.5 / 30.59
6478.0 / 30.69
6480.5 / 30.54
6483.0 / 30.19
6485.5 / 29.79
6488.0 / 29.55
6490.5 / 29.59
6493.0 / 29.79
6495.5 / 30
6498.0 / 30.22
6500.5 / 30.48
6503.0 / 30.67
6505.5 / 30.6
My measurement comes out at 1.03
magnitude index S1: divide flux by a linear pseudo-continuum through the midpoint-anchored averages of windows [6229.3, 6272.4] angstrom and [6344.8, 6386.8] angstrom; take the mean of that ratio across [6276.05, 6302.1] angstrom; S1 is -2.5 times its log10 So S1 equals 0.04 mag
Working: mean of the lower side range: 31.3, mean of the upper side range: 31.4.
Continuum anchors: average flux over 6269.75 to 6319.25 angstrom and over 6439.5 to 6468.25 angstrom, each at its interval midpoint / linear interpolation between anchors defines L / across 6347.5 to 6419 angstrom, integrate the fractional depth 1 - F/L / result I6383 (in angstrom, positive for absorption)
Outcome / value -0.4 angstrom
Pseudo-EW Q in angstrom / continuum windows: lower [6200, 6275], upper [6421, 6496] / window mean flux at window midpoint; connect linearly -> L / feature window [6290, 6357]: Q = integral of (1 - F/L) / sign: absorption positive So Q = -0.2 angstrom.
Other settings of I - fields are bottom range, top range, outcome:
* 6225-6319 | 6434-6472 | 1.05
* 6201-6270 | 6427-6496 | 1.05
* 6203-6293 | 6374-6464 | 1.05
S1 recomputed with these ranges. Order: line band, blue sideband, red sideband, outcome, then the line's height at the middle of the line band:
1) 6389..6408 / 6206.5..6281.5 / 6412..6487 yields 0.034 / 30.8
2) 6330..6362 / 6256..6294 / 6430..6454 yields -0.028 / 30.5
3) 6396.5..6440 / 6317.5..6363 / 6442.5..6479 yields 0.016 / 30.9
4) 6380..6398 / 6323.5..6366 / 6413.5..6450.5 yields 0.012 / 30.9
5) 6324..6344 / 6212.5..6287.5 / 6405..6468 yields -0.010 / 30.9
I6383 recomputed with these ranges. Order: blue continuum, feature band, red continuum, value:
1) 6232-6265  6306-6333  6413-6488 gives 0.2 angstrom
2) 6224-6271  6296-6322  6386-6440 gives 0.1 angstrom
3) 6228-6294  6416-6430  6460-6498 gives -0.2 angstrom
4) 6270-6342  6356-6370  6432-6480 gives -0.5 angstrom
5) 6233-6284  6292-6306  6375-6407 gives -0.1 angstrom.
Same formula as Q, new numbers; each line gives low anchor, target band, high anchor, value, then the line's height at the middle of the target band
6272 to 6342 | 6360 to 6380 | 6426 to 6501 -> -0.5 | 30.6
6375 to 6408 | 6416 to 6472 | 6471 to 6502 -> -0.9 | 30.2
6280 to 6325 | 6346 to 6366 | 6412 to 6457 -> -0.5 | 30.7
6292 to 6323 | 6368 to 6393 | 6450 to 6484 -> -0.1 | 30.9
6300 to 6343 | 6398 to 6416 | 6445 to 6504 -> 0.3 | 30.7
